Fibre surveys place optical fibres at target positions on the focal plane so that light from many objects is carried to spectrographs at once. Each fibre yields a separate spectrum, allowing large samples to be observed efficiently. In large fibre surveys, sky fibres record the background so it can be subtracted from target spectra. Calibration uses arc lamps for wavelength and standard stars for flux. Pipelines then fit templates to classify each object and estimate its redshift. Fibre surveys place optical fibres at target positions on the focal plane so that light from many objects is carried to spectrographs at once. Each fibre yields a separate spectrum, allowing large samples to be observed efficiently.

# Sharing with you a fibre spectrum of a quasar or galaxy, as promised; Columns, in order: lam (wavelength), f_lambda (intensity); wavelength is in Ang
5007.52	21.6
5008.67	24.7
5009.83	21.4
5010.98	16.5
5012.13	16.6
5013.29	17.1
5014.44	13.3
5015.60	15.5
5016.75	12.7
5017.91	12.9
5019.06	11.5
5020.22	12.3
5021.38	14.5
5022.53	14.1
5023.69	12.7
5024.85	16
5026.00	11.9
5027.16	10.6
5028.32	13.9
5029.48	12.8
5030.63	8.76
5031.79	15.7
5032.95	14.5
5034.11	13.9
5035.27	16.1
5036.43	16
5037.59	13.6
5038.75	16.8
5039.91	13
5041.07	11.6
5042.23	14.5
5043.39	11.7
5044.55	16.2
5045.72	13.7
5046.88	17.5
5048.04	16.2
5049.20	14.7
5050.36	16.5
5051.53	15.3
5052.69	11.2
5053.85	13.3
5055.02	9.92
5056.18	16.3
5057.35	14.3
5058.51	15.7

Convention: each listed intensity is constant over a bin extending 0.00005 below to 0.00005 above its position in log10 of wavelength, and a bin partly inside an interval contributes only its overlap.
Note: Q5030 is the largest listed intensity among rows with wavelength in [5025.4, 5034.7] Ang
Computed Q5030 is 15.7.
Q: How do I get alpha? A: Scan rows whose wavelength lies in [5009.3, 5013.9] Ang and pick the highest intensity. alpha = 21.4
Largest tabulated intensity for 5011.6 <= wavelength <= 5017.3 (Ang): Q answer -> 17.1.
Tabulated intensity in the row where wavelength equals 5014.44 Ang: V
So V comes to 13.3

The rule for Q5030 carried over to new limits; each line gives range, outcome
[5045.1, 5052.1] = 17.5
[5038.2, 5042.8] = 16.8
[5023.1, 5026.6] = 16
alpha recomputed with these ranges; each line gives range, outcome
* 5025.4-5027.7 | 11.9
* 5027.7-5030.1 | 13.9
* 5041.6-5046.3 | 16.2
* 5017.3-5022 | 14.5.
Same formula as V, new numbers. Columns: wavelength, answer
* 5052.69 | 11.2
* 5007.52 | 21.6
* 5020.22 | 12.3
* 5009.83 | 21.4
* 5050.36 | 16.5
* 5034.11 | 13.9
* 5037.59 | 13.6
